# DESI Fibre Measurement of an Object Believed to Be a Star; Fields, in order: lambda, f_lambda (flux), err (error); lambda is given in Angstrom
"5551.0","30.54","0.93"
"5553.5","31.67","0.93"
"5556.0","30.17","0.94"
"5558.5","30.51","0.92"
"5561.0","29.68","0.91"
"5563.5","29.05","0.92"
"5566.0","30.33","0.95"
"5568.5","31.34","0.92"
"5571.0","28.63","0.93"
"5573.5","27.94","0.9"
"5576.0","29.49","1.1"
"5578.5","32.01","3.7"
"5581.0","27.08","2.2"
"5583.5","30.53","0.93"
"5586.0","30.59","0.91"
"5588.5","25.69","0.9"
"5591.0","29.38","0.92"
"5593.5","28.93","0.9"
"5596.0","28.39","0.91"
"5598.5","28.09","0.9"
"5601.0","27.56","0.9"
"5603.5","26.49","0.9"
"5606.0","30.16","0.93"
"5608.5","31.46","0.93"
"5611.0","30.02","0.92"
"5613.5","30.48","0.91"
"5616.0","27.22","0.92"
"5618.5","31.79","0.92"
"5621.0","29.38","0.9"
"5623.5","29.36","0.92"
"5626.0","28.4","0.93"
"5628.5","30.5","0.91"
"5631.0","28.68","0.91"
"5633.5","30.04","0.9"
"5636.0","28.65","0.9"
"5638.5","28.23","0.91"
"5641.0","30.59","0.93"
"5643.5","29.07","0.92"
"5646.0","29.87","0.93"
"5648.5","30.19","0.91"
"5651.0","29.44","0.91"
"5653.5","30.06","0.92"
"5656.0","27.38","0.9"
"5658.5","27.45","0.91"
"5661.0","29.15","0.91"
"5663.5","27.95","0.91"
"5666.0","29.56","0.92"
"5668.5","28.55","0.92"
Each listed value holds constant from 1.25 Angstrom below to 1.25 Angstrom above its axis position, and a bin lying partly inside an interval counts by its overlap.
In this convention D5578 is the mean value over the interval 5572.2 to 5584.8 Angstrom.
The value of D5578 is 29.4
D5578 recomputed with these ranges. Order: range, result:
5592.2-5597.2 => 28.7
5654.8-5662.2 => 28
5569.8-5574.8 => 28.3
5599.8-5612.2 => 29.1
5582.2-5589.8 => 28.9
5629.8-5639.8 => 28.9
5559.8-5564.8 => 29.4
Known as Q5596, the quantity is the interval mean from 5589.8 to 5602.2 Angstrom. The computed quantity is 28.5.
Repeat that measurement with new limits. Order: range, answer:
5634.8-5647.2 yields 29.3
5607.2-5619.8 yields 30.2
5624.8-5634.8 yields 29.4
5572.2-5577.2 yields 28.7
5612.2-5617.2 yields 28.9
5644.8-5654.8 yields 29.9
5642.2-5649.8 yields 29.7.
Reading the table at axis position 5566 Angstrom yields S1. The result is 30.33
